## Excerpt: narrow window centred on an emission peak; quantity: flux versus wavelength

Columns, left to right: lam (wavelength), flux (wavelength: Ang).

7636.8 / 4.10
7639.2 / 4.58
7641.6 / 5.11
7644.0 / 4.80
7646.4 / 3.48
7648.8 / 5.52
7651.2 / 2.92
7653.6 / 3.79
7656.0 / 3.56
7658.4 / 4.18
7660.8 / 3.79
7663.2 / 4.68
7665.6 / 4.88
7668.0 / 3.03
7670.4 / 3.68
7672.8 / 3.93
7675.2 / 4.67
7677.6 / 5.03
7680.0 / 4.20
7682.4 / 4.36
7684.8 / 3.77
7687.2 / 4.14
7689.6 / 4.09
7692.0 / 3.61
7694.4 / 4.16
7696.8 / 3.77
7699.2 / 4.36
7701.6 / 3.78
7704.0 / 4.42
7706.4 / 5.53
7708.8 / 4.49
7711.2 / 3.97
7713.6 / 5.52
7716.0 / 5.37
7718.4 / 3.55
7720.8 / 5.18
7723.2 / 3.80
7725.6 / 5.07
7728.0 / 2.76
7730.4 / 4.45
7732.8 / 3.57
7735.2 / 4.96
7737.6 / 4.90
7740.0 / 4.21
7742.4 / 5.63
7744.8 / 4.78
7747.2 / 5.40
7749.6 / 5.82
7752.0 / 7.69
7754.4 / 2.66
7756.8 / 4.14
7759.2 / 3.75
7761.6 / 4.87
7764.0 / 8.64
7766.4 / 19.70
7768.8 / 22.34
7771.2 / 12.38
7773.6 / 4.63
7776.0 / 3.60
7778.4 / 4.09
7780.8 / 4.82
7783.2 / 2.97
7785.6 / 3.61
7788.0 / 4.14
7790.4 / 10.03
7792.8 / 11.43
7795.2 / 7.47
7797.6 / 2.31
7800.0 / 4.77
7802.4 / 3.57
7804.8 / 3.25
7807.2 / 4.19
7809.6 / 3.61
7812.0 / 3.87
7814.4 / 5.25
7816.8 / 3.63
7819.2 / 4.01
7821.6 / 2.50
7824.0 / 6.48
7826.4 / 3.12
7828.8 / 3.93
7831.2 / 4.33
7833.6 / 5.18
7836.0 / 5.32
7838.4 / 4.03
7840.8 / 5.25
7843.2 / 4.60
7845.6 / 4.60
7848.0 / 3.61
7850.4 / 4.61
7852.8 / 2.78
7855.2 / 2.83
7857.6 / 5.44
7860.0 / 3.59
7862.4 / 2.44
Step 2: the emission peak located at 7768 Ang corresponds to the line H-alpha 6563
